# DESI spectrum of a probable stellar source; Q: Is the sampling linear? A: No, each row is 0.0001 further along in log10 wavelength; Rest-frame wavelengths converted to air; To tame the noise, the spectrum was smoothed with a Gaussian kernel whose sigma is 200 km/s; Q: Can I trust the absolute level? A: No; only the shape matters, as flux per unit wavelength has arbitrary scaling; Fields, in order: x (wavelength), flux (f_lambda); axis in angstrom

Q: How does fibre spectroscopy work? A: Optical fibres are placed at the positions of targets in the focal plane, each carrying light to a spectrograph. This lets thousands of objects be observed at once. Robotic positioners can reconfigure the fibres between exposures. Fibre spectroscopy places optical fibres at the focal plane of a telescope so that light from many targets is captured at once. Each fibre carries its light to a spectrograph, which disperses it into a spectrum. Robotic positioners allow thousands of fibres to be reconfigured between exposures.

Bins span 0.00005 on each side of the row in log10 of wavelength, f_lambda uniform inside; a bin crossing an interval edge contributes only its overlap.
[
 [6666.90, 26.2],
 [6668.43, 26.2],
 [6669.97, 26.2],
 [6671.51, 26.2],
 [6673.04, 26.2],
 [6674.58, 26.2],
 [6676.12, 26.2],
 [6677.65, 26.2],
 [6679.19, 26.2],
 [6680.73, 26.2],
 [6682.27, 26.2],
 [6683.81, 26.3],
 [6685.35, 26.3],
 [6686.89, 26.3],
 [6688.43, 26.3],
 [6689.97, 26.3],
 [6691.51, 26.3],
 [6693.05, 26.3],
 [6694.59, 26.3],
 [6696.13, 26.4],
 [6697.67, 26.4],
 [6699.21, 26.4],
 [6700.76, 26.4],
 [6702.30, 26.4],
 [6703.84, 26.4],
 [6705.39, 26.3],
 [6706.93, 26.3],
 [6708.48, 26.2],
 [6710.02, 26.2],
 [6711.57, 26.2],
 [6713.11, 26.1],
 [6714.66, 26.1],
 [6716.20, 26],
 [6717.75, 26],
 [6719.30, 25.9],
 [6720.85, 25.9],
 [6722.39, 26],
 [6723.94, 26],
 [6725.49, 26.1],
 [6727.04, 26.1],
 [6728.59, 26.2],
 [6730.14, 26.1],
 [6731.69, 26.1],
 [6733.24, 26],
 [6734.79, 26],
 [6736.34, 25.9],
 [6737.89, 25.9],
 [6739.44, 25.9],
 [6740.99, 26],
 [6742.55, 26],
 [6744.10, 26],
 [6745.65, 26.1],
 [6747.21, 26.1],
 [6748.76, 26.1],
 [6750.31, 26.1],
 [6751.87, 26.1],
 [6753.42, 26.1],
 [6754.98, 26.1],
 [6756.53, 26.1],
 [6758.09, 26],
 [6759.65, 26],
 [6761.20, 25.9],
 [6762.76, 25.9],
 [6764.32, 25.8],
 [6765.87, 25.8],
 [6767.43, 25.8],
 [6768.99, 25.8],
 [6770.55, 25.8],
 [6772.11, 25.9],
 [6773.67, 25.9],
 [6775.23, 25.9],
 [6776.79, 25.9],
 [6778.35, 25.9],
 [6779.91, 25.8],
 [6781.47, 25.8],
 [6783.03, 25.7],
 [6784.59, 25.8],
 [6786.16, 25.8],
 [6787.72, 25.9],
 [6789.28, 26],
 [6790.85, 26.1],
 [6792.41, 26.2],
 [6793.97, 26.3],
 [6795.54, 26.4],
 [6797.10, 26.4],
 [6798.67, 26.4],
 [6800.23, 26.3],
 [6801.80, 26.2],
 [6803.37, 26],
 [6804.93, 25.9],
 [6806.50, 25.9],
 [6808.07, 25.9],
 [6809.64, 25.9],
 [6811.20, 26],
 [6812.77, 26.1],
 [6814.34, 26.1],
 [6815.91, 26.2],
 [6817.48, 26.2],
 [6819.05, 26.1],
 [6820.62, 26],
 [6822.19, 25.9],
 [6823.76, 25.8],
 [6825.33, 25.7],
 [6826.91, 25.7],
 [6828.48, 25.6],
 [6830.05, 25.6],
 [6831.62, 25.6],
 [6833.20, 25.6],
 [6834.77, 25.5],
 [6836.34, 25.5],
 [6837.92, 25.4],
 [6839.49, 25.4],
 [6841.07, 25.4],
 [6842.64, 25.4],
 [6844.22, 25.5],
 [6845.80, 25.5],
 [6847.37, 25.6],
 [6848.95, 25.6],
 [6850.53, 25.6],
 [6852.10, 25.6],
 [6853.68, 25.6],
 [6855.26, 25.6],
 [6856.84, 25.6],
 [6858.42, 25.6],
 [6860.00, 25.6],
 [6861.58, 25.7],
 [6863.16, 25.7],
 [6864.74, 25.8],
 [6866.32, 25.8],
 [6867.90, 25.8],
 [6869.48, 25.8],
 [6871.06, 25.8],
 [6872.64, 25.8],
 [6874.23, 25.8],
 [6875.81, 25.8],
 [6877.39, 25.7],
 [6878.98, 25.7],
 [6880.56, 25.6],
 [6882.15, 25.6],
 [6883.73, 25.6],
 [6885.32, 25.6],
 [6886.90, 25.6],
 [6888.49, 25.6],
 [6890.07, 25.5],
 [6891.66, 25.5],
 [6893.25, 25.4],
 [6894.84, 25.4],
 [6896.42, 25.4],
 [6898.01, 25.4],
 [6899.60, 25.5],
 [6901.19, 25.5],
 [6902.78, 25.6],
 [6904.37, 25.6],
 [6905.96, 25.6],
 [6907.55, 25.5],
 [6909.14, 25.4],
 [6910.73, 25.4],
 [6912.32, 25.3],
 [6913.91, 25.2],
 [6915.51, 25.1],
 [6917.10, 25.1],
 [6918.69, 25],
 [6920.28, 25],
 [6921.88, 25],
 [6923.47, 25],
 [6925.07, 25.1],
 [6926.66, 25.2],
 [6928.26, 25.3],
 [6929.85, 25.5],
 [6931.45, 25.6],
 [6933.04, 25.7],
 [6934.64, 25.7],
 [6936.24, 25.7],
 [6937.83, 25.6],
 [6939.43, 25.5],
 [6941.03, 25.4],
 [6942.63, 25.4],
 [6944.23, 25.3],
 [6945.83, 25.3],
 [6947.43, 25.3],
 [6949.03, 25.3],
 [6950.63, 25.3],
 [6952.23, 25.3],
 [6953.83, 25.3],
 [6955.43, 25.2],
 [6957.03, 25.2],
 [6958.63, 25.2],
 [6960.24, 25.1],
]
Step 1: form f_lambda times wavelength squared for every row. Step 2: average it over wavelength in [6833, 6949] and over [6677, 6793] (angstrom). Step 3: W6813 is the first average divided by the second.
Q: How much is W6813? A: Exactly 1.02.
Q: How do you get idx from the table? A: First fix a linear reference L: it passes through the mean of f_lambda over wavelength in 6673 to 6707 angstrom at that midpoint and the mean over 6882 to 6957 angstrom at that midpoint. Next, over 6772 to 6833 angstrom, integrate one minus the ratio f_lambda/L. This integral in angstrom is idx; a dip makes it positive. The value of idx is -0.3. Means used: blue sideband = 26.3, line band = 26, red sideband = 25.4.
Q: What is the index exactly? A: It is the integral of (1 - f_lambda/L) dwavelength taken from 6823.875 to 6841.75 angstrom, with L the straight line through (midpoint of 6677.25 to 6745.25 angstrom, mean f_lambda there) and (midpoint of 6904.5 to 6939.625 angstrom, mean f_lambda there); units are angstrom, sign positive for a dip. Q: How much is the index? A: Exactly 0.1 angstrom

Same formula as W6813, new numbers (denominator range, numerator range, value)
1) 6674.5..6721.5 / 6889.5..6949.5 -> 1.03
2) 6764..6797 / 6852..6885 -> 1.02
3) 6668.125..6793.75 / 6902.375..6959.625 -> 1.03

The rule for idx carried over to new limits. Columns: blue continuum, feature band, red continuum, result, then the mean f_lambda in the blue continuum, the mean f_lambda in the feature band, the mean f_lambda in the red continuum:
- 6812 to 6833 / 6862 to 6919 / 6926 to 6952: 0.2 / 25.9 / 25.5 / 25.4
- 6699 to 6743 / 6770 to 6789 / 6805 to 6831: 0.1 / 26.1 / 25.9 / 25.9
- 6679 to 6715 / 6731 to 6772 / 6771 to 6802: 0.2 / 26.3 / 26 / 26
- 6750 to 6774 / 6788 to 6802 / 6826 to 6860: -0.3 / 25.9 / 26.2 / 25.5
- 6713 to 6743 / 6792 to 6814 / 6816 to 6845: -0.3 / 26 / 26.1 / 25.7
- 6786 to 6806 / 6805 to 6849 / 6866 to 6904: 0.4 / 26.2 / 25.7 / 25.6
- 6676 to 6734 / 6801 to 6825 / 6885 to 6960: -0.2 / 26.2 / 26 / 25.4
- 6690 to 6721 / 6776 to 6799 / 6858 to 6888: 0.0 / 26.2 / 26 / 25.7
